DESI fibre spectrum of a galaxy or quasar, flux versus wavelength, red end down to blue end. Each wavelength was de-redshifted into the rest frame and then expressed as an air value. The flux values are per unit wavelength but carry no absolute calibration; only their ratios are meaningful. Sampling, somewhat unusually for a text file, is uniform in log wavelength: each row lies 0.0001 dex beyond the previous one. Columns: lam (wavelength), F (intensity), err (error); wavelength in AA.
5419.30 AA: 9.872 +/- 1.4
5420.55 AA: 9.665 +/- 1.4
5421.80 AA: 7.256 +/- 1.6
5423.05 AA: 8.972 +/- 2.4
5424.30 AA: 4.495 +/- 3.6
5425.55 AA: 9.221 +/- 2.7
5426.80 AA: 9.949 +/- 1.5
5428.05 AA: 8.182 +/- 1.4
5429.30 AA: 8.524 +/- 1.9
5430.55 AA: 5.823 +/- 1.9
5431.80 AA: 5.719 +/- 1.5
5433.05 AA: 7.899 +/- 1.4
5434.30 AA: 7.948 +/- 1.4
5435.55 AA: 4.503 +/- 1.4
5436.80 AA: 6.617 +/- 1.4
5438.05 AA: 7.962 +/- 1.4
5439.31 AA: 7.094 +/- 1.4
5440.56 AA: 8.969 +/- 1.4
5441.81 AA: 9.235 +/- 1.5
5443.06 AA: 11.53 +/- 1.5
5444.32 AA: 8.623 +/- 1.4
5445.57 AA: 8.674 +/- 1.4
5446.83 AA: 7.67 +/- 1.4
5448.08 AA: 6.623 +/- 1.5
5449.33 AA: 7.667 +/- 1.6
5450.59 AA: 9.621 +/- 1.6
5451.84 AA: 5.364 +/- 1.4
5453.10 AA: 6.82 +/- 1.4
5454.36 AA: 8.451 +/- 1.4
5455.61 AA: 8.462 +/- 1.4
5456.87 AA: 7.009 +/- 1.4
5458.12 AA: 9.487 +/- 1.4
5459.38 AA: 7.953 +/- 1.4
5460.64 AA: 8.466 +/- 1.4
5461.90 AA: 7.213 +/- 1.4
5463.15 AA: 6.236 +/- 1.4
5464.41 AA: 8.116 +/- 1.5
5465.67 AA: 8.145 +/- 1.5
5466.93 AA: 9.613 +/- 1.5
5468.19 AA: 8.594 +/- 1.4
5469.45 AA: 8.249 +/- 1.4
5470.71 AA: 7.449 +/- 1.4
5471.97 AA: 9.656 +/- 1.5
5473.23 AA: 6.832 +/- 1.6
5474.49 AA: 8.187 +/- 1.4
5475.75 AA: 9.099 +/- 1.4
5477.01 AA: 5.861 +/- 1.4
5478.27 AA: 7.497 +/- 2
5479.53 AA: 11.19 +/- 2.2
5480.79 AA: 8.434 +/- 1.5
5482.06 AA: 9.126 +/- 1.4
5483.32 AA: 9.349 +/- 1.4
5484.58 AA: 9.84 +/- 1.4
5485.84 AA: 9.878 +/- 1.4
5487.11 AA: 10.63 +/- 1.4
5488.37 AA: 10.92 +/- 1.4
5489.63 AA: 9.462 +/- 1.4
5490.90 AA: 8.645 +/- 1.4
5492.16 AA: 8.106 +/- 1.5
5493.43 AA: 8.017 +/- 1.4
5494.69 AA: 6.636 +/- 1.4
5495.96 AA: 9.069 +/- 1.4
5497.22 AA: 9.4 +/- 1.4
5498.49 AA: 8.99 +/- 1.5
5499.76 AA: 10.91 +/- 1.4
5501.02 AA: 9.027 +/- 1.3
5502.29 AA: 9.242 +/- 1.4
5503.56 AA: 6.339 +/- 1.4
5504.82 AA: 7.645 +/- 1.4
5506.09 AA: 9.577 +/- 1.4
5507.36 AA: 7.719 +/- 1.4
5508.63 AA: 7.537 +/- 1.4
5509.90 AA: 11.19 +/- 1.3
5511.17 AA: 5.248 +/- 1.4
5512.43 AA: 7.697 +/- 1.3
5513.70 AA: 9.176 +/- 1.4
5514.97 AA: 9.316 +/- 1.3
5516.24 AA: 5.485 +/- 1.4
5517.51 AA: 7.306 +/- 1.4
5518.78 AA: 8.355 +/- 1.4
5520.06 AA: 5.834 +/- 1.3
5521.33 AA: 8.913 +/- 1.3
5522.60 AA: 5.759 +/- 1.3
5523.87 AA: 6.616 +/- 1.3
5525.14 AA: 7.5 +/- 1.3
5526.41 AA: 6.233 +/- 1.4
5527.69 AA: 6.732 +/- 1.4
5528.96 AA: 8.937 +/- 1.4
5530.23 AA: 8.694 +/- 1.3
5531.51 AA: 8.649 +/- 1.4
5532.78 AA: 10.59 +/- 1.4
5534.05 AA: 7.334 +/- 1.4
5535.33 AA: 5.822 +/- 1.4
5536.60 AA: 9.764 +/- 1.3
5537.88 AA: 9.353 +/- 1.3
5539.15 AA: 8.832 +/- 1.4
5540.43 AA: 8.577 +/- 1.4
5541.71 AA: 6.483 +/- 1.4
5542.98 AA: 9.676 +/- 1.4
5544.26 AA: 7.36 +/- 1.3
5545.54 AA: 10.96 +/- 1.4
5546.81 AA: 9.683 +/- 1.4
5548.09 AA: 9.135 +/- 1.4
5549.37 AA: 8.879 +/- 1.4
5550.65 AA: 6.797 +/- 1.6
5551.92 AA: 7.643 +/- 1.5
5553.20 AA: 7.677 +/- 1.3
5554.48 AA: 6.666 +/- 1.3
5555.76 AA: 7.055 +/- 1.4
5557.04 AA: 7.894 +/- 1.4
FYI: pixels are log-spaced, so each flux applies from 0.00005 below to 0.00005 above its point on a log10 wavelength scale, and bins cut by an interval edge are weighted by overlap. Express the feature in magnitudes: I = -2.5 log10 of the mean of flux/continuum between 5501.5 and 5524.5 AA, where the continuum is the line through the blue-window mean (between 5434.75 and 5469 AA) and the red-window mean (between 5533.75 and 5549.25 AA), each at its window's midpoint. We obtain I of 0.09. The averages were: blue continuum 7.95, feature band 7.73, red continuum 8.61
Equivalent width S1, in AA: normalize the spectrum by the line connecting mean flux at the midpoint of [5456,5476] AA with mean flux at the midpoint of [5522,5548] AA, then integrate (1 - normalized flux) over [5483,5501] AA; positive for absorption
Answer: -2.4 AA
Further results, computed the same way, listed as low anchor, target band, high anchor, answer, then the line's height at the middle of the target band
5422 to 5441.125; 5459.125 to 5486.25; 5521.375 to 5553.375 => -2.4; 7.73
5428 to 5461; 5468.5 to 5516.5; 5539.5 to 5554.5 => -3.3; 8.07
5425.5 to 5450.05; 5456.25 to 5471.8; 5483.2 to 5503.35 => 0.8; 8.51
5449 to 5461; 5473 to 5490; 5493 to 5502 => -1.0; 8.53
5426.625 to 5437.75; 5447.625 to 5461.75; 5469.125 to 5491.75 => 0.3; 7.97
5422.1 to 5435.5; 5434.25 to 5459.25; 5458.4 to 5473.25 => -0.3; 7.82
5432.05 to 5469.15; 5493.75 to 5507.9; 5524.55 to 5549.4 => -0.6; 8.23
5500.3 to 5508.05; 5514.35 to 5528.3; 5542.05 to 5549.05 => 2.5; 8.67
